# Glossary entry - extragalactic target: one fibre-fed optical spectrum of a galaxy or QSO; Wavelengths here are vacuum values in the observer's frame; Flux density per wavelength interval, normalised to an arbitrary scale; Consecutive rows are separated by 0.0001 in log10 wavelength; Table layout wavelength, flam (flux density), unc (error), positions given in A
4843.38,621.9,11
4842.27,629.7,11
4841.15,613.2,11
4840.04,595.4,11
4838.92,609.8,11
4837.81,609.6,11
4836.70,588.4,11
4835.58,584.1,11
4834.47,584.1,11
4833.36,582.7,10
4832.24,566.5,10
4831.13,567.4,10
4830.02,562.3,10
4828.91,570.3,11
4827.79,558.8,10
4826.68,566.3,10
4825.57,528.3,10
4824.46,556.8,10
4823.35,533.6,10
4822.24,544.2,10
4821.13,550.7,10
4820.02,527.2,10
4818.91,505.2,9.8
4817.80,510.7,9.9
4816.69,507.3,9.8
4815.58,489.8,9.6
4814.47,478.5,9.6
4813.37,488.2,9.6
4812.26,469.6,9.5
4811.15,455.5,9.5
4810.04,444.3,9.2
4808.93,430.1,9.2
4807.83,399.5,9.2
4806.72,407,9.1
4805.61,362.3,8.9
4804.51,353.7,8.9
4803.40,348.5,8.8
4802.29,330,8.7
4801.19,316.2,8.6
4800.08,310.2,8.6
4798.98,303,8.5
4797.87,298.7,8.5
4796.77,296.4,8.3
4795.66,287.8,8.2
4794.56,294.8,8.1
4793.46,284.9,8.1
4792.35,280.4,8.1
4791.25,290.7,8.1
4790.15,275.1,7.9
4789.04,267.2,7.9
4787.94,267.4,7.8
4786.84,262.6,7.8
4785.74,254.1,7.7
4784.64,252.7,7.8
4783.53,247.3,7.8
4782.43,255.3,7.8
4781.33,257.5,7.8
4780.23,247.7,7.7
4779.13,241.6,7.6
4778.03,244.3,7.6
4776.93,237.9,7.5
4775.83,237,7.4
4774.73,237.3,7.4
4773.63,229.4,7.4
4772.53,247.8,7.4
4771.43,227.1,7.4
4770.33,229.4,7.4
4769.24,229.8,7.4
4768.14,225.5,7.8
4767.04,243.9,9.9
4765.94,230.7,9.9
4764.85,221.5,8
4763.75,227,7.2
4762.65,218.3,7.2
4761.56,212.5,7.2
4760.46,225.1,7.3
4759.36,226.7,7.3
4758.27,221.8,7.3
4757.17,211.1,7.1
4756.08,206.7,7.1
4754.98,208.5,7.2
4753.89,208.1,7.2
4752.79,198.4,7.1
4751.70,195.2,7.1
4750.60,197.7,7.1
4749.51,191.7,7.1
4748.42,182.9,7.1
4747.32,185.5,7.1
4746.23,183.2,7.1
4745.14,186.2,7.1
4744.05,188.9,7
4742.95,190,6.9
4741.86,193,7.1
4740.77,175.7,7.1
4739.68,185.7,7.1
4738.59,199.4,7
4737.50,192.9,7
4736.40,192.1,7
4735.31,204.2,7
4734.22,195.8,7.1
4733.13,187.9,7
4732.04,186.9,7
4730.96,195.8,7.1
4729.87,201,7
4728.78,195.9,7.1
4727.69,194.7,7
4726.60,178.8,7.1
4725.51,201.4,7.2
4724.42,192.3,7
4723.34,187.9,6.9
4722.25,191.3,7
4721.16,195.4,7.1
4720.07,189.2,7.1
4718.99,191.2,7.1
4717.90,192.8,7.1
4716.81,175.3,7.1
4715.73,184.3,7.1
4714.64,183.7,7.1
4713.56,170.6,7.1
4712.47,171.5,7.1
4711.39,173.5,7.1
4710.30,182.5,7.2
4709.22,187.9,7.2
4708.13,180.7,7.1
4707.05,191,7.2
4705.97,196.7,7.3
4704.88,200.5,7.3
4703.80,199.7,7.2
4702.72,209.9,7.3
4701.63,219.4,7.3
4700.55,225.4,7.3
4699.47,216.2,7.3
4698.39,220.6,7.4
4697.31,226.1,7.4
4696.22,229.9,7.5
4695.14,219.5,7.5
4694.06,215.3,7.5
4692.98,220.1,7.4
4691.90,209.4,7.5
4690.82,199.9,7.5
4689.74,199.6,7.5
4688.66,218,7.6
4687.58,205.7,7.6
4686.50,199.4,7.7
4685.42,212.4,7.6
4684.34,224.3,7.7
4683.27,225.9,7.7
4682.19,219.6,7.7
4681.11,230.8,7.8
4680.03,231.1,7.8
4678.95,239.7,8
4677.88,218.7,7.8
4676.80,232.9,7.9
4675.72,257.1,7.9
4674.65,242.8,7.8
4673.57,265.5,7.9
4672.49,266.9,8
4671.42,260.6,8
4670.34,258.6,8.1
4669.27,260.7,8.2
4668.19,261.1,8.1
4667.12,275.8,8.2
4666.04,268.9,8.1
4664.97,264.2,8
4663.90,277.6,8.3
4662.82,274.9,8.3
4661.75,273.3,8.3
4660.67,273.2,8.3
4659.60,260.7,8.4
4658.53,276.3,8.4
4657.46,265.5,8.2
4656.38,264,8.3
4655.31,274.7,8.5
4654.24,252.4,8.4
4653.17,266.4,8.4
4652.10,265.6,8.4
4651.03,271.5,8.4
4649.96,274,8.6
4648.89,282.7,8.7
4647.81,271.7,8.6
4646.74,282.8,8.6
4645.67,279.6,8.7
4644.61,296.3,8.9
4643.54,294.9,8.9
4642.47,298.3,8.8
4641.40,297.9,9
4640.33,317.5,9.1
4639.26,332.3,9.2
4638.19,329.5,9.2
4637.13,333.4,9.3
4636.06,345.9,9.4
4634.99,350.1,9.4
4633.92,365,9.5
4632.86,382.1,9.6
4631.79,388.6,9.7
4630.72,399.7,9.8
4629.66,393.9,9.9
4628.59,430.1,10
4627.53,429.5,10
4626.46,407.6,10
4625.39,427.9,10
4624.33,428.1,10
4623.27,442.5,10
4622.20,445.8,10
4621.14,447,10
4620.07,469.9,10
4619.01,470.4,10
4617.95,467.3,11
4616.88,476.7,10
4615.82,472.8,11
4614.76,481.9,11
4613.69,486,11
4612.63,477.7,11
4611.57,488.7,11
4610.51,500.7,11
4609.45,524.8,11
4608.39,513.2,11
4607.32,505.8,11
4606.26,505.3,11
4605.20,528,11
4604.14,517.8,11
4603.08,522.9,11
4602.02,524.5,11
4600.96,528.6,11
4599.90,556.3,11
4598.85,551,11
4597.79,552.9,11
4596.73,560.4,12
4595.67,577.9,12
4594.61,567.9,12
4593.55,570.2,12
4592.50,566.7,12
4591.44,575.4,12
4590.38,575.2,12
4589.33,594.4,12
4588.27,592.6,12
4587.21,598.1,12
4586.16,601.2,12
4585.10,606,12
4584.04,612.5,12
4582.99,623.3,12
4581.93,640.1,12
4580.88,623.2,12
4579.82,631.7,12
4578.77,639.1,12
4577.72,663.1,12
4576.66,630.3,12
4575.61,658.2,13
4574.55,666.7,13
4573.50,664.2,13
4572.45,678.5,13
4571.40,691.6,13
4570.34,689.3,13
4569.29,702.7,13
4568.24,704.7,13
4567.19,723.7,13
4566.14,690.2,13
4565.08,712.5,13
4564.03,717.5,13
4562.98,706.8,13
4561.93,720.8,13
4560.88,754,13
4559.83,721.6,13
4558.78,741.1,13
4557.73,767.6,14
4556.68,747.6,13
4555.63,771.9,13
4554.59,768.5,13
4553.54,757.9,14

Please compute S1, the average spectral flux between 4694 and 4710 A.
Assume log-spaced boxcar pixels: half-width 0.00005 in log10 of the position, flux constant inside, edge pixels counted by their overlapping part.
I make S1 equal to 209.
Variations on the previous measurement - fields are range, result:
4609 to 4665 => 360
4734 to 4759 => 196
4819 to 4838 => 561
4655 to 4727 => 222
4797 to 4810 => 353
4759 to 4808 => 269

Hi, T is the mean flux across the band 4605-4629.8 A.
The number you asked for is 468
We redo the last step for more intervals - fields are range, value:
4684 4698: 214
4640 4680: 269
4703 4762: 193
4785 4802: 286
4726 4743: 192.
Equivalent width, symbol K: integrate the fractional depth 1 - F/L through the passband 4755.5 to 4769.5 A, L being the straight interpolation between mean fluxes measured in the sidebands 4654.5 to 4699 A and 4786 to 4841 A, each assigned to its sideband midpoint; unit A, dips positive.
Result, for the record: 5.6 A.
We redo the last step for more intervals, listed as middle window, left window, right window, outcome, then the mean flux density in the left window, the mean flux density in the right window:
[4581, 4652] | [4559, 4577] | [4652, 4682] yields 4.4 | 697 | 259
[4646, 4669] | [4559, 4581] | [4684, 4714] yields 5.6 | 687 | 204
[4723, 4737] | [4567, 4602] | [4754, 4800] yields 6.0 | 616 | 248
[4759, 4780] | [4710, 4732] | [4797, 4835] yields 6.3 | 188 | 469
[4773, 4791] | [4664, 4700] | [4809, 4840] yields 7.9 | 234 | 538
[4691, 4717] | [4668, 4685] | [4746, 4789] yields 4.1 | 243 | 227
